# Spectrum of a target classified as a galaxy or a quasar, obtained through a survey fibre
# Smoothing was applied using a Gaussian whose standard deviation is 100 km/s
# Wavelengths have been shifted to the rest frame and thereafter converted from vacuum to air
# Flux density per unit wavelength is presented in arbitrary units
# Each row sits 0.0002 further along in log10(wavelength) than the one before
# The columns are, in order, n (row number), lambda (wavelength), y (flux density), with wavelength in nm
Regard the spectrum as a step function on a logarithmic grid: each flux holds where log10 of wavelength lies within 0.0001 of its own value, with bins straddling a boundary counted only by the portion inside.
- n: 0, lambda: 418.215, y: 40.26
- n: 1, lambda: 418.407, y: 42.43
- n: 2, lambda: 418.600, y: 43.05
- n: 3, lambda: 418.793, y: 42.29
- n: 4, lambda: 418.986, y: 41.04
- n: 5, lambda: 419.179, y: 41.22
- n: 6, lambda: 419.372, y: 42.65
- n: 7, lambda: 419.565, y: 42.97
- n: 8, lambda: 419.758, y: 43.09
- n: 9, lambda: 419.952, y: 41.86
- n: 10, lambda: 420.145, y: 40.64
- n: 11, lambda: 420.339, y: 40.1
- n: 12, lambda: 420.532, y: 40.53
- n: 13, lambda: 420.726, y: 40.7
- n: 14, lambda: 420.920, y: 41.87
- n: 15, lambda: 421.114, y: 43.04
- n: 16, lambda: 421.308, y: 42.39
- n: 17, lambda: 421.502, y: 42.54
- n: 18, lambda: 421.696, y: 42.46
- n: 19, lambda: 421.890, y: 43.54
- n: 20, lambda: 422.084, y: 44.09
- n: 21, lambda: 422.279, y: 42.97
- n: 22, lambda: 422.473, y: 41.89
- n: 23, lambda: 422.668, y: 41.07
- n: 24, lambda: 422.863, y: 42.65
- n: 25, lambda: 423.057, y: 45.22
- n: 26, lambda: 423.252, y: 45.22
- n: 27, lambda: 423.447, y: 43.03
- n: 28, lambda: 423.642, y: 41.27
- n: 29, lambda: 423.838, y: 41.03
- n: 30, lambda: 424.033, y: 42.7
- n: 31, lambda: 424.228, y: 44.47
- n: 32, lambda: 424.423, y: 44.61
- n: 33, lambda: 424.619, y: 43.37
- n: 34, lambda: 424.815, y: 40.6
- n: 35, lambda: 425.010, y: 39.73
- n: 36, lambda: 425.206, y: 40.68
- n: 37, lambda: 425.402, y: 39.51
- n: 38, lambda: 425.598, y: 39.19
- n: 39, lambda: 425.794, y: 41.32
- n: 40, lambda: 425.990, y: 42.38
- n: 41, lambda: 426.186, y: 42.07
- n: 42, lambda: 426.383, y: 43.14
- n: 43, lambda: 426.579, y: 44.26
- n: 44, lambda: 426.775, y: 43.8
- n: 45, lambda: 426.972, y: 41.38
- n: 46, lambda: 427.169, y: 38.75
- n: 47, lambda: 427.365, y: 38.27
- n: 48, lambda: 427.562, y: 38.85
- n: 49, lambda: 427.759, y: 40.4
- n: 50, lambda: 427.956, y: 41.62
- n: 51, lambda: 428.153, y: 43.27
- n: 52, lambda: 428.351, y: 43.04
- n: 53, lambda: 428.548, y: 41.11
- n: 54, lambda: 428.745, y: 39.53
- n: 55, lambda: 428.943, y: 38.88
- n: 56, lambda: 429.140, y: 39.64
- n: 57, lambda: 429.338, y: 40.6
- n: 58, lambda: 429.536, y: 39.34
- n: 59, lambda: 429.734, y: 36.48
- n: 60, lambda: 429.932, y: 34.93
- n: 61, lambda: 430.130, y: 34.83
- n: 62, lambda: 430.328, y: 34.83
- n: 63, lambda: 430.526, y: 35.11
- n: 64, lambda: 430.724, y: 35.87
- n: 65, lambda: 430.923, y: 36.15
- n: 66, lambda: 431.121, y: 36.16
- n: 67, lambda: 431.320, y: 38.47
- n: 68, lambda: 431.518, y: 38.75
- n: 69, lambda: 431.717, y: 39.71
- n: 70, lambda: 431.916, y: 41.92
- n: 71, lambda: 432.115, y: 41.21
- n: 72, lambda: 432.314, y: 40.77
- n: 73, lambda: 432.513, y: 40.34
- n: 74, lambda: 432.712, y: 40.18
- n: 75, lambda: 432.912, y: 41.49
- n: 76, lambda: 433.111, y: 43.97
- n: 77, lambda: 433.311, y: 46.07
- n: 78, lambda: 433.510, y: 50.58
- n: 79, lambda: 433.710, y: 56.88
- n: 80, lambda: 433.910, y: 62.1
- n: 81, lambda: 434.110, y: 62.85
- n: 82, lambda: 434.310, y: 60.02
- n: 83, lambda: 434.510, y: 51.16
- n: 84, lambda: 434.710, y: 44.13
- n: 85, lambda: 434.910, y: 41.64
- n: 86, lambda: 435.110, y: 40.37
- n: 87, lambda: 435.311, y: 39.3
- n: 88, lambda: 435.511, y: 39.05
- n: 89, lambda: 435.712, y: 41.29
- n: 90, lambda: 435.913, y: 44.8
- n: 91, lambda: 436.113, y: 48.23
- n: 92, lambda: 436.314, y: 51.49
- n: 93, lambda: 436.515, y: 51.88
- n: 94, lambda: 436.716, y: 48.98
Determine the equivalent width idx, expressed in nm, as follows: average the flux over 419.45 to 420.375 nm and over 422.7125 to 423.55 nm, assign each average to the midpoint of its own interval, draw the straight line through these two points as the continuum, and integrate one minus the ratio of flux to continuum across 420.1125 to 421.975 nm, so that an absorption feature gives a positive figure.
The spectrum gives 0.032 nm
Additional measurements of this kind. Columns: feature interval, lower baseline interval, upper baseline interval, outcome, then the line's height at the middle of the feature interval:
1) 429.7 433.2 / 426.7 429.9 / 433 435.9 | 0.47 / 44.4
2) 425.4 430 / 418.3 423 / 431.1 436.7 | 0.37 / 44.1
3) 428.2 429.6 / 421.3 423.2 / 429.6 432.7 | -0.05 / 39.1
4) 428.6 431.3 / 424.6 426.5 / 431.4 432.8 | 0.23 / 40.6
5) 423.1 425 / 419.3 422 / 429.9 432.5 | -0.10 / 40.7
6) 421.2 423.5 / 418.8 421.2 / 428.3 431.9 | -0.13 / 40.8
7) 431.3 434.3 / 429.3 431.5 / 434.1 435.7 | -0.32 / 41.7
